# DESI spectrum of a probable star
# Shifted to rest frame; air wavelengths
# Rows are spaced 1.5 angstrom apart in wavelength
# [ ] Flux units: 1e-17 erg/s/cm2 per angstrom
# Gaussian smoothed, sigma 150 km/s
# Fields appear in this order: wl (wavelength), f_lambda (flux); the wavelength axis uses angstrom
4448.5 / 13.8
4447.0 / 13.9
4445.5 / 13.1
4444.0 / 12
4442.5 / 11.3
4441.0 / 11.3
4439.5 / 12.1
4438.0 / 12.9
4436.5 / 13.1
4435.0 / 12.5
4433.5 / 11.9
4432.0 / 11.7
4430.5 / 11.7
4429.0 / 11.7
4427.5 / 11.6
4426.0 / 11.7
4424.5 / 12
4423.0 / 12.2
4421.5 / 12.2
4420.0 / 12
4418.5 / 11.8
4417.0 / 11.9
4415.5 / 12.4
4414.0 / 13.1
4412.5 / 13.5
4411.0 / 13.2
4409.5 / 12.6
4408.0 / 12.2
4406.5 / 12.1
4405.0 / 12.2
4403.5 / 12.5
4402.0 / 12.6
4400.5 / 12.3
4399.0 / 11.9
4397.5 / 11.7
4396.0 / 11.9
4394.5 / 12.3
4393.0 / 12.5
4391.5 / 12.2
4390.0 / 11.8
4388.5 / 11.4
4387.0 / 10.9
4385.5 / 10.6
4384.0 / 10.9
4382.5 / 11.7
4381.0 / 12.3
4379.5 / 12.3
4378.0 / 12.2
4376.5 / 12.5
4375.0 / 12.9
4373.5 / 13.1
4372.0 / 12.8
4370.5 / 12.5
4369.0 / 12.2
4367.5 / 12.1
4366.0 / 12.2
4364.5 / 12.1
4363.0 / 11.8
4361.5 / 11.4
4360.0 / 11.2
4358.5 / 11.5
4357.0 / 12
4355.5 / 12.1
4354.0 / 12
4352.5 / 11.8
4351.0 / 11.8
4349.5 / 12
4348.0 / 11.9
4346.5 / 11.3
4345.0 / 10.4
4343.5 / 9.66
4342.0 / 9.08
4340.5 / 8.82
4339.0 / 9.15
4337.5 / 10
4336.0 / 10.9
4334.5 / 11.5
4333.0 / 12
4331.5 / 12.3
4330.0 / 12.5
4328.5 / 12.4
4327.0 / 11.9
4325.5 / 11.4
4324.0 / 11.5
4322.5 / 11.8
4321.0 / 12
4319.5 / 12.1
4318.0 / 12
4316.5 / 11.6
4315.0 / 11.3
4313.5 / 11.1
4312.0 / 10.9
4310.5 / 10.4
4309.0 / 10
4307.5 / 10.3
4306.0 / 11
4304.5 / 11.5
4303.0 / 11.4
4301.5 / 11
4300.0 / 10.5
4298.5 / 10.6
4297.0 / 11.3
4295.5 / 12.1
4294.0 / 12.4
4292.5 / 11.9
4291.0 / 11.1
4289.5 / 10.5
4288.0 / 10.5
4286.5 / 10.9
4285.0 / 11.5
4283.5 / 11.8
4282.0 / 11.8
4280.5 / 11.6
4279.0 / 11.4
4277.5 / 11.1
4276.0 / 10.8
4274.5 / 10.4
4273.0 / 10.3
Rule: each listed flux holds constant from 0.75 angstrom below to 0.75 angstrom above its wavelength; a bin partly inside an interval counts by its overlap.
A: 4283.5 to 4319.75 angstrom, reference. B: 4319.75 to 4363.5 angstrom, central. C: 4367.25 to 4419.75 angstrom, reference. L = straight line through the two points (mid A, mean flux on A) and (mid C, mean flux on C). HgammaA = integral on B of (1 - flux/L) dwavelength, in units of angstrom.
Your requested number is 1.1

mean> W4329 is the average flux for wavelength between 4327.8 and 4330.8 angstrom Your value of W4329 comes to 12.4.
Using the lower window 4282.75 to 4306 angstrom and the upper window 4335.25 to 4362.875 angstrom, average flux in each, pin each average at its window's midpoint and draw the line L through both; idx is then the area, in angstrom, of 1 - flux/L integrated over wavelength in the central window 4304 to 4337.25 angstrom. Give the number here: -1.0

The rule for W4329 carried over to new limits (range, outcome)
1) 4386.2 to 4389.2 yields 11.1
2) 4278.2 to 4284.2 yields 11.6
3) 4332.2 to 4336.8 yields 11.5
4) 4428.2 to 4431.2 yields 11.7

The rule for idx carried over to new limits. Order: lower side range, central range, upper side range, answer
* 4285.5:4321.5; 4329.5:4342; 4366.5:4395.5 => 0.9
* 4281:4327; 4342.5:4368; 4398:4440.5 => 0.3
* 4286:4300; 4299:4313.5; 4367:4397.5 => 0.7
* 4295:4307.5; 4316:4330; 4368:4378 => -0.4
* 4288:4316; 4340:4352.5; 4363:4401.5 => 1.0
